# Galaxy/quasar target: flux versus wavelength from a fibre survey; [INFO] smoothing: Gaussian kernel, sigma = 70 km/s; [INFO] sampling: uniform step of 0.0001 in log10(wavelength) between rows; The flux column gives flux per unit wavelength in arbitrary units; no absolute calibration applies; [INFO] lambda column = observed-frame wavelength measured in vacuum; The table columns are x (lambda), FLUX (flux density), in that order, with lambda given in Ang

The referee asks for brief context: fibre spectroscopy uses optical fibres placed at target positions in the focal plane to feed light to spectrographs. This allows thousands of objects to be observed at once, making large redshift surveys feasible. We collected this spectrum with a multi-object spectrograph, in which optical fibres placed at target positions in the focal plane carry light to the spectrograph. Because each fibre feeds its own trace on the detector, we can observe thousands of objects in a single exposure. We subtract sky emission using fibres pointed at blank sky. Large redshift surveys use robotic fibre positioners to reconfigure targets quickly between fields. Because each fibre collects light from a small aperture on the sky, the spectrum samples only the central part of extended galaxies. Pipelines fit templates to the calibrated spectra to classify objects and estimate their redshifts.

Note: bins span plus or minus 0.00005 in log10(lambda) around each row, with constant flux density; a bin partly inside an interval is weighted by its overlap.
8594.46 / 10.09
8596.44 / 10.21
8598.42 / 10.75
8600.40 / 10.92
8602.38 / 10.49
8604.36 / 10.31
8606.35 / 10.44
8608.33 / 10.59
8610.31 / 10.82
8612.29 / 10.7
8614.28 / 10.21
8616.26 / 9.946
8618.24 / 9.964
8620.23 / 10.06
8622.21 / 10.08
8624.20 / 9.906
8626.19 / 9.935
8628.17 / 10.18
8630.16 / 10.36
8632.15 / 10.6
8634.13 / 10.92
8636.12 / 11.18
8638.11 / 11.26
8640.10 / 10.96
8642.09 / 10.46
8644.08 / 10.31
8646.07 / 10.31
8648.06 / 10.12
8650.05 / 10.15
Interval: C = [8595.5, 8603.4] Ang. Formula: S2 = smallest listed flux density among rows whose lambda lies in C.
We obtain 10.21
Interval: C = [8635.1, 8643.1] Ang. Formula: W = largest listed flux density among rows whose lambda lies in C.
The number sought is 11.26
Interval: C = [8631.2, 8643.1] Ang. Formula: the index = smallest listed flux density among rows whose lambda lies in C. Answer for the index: 10.46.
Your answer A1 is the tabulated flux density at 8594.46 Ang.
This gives 10.09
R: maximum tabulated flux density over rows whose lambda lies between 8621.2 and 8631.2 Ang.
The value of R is 10.36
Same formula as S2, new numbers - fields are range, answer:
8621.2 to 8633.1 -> 9.906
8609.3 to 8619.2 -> 9.946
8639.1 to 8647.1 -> 10.31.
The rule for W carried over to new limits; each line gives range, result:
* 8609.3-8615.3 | 10.82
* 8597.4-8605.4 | 10.92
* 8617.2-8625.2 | 10.08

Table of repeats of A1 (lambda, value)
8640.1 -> 10.96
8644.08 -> 10.31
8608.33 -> 10.59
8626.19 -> 9.935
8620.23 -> 10.06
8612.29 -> 10.7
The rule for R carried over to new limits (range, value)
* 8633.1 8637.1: 11.18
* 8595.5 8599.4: 10.75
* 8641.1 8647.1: 10.46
